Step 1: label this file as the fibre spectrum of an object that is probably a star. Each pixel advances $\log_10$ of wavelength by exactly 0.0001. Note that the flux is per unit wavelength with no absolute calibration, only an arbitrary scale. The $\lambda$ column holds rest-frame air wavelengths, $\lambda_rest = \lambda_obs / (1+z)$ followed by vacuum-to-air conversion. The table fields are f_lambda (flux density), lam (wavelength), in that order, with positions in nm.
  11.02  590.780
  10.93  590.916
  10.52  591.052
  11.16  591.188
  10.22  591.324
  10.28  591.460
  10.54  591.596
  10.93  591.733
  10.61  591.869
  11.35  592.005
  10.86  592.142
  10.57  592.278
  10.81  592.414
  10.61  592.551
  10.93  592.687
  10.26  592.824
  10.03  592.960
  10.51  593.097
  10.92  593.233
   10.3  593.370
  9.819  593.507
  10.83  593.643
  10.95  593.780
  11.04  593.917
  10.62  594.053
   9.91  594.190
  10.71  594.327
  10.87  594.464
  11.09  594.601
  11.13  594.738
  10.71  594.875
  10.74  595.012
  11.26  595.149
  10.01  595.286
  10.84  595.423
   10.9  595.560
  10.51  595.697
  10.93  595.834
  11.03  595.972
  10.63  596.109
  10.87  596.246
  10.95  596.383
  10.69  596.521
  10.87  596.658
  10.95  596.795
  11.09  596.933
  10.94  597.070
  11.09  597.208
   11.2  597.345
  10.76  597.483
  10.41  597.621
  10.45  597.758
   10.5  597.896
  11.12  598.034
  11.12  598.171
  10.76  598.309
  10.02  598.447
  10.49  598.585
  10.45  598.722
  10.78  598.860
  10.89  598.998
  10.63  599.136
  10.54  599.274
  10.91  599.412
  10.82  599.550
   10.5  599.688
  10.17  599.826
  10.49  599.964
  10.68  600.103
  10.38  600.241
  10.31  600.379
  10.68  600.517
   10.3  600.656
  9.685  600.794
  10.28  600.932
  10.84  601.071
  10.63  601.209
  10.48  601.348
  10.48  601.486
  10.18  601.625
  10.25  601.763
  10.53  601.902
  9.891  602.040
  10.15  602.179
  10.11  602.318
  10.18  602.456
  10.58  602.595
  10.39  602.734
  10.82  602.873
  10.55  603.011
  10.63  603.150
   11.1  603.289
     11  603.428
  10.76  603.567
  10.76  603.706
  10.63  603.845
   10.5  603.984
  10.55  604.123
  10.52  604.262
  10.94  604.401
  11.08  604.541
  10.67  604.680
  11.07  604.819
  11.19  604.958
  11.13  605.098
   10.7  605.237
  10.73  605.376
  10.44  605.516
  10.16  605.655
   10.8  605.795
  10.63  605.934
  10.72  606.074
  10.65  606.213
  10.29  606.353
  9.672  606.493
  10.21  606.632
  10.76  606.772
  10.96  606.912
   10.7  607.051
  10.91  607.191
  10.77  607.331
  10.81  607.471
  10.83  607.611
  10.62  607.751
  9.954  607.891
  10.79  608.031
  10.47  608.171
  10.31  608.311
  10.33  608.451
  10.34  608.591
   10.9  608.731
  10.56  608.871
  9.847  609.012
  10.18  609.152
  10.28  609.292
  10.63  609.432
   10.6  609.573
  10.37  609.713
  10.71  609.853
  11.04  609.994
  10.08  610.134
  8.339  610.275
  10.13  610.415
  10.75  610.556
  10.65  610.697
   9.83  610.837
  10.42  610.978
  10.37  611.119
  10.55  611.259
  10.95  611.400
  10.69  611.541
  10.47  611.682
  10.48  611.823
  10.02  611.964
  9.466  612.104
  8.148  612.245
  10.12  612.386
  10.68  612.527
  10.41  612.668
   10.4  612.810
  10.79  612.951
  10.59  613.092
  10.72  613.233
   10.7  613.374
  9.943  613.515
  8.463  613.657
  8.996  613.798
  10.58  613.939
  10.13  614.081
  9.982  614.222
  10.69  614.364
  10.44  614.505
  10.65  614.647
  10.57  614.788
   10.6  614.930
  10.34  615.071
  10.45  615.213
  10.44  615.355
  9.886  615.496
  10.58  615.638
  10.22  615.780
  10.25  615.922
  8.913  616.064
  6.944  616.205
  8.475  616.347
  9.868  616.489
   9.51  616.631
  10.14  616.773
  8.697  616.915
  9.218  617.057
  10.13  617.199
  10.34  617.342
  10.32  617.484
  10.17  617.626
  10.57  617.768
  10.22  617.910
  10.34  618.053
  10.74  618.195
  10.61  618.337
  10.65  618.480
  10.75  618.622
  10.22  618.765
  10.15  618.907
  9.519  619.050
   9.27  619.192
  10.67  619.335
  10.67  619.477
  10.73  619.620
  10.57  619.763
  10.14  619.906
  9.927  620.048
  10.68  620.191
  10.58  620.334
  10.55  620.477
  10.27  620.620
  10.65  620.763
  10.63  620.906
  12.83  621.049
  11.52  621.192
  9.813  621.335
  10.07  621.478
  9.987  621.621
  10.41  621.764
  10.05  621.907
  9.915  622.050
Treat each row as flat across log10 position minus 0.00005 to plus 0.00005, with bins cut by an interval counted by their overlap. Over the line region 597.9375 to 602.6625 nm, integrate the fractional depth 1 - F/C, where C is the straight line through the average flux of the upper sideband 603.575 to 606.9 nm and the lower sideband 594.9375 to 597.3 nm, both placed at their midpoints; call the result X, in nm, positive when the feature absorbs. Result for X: 0.12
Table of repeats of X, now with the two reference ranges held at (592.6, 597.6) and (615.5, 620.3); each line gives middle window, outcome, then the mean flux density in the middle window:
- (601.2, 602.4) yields 0.03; 10.3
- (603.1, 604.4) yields -0.03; 10.7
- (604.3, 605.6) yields -0.05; 10.9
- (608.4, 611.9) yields -0.04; 10.4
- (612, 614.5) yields 0.02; 10.1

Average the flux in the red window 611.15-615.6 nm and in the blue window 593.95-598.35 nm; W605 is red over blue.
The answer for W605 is 0.95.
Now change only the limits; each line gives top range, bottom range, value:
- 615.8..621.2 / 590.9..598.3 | 0.95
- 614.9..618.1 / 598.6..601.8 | 0.94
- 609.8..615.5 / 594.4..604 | 0.96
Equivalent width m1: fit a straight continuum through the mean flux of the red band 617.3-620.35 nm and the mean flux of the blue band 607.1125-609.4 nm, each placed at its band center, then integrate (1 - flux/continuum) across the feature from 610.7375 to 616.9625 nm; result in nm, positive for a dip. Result 0.23 nm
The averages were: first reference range 10.5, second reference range 10.4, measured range 10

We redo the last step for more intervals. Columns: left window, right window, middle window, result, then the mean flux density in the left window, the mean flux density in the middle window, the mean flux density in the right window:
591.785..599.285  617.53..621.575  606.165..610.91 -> 0.08 nm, 10.7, 10.4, 10.5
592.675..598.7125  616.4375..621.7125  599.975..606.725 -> 0.03 nm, 10.7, 10.5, 10.3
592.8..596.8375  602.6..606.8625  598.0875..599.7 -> 0.00 nm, 10.7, 10.7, 10.7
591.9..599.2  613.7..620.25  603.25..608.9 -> -0.13 nm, 10.7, 10.7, 10.1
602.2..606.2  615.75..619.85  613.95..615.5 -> -0.04 nm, 10.7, 10.4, 9.96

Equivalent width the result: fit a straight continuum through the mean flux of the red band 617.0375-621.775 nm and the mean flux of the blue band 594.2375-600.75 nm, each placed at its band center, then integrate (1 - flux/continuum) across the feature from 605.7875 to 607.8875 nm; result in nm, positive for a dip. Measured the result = 0.00 nm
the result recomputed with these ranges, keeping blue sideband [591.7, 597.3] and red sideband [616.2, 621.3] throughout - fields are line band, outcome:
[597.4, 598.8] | 0.008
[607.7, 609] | 0.002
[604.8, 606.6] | -0.016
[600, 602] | 0.040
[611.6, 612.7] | 0.044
